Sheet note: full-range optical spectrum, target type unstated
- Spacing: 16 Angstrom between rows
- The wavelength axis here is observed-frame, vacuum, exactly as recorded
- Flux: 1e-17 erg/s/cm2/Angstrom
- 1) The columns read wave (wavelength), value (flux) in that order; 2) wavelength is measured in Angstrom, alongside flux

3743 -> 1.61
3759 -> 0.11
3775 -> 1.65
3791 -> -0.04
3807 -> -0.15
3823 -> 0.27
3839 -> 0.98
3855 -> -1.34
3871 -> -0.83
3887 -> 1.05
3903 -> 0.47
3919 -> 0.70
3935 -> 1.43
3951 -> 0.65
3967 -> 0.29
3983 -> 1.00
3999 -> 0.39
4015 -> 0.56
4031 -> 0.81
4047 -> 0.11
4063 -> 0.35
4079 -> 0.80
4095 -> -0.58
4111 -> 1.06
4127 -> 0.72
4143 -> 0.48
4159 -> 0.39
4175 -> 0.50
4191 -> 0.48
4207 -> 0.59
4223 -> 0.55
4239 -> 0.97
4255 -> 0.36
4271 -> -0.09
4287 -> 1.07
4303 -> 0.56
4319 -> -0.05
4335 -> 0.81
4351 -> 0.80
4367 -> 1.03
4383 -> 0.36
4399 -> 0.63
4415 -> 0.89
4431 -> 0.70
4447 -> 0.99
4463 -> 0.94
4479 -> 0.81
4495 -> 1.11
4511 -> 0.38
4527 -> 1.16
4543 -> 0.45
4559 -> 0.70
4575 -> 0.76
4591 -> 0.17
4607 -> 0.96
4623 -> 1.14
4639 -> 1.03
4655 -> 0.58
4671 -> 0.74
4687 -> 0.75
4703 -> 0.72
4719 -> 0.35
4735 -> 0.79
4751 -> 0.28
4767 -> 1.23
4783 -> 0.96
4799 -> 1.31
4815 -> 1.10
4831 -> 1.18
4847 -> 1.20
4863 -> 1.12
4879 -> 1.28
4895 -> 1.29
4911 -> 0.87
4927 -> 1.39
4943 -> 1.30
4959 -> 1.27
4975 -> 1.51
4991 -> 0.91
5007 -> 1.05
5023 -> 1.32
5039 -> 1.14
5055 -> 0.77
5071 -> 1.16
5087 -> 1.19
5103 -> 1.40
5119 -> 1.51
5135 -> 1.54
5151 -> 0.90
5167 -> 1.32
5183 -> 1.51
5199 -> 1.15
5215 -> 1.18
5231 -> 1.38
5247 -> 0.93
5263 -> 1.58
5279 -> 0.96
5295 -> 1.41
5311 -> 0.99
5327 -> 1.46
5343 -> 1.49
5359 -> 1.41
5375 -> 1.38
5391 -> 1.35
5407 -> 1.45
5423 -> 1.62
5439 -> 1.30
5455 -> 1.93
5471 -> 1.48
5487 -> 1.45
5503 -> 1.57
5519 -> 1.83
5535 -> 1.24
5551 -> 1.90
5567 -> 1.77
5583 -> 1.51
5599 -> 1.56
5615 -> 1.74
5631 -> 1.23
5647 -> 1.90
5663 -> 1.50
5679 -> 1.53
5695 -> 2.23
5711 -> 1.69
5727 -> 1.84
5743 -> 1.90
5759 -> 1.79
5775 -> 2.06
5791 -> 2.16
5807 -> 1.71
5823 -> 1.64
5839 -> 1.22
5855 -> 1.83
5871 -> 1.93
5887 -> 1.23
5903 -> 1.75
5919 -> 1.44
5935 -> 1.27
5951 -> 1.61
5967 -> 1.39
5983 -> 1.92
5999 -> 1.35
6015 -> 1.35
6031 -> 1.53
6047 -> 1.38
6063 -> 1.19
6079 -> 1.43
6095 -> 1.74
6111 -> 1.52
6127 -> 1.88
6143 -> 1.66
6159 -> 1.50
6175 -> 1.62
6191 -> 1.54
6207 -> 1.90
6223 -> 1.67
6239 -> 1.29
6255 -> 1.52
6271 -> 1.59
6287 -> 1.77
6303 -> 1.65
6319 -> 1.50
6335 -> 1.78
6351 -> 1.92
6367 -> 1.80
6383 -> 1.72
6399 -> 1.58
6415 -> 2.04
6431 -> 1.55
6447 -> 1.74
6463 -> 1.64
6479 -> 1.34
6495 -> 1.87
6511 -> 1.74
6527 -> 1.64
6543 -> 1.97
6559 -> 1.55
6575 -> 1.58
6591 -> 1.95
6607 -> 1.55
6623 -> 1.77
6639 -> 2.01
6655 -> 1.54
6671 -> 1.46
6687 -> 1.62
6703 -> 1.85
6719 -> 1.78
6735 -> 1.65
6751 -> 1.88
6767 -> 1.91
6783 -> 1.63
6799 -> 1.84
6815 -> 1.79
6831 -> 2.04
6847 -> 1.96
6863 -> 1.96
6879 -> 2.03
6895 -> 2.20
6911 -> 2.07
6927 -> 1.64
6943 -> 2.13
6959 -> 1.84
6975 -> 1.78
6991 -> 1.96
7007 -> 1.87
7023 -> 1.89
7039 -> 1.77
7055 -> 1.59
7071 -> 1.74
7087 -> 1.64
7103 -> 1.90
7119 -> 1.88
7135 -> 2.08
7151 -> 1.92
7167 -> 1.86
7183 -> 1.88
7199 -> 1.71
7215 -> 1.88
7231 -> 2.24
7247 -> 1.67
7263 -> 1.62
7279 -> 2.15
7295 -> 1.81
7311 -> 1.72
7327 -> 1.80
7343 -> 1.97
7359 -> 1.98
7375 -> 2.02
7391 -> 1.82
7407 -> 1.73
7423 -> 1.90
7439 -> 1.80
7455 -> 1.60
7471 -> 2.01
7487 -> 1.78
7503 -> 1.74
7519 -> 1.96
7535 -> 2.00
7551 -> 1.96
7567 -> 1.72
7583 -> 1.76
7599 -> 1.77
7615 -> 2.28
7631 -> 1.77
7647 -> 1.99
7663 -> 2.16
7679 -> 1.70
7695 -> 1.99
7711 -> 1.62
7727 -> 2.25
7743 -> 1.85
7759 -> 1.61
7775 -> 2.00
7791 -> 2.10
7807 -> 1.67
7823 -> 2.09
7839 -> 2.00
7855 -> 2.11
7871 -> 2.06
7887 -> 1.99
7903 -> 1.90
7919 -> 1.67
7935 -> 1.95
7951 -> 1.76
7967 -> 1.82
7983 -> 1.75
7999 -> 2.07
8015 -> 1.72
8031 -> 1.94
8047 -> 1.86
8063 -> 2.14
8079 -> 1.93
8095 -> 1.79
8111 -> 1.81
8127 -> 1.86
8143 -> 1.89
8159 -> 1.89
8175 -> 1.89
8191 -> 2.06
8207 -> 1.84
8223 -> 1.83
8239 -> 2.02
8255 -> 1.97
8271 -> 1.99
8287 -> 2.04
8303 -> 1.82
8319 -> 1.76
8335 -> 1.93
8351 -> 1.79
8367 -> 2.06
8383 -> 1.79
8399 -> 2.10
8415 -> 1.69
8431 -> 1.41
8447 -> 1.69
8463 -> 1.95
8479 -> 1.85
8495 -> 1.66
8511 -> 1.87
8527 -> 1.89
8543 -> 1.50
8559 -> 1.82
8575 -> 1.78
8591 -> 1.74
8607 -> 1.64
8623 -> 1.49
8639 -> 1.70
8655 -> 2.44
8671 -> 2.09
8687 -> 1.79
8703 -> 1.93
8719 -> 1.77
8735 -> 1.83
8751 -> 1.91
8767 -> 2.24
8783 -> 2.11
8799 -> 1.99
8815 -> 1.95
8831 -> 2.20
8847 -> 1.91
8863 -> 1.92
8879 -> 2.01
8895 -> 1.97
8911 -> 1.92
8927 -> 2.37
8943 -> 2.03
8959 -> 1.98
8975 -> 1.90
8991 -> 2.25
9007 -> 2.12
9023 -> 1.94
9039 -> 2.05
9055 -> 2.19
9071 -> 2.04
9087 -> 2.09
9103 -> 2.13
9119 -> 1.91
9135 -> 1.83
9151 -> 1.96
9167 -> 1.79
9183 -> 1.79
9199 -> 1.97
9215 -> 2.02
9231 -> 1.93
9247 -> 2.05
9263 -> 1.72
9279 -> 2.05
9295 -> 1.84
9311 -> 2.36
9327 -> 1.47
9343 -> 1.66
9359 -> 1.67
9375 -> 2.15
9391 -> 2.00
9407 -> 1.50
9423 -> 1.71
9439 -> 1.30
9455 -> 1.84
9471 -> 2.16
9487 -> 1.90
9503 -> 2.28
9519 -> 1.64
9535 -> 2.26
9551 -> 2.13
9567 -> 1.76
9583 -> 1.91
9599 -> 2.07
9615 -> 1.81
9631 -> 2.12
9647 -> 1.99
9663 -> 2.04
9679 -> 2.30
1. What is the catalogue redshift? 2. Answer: 0.20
